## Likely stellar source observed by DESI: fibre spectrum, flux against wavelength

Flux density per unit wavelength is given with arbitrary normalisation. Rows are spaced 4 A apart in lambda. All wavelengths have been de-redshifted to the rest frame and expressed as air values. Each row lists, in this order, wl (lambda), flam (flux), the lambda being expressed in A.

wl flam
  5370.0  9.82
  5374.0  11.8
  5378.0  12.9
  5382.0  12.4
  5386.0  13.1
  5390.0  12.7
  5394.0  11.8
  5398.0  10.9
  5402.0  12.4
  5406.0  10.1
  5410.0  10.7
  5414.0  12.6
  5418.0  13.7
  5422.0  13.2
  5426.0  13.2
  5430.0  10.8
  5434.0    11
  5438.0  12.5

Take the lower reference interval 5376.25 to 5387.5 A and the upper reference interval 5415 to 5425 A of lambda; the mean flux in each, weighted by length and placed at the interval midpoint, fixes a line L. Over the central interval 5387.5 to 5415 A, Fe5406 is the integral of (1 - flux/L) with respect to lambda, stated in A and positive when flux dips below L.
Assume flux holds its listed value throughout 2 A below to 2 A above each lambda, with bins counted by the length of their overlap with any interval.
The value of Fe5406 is 3.1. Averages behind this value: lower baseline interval 12.8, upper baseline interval 13.3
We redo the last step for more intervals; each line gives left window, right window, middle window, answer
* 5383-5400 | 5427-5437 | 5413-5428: -2.19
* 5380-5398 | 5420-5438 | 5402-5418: 0.78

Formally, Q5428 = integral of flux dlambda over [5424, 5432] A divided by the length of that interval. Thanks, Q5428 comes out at 12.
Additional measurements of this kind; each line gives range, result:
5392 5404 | 11.7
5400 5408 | 11.2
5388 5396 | 12.2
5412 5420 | 13.1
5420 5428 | 13.2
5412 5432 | 12.7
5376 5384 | 12.7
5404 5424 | 12.1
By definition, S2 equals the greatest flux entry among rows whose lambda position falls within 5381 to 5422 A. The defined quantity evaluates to 13.7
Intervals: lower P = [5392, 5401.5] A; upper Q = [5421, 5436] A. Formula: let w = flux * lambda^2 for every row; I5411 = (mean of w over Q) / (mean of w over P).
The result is 1.05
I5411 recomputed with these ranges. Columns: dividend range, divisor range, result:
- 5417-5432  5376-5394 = 1.01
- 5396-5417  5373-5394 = 0.92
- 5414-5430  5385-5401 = 1.08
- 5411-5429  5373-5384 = 1.06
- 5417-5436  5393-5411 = 1.11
